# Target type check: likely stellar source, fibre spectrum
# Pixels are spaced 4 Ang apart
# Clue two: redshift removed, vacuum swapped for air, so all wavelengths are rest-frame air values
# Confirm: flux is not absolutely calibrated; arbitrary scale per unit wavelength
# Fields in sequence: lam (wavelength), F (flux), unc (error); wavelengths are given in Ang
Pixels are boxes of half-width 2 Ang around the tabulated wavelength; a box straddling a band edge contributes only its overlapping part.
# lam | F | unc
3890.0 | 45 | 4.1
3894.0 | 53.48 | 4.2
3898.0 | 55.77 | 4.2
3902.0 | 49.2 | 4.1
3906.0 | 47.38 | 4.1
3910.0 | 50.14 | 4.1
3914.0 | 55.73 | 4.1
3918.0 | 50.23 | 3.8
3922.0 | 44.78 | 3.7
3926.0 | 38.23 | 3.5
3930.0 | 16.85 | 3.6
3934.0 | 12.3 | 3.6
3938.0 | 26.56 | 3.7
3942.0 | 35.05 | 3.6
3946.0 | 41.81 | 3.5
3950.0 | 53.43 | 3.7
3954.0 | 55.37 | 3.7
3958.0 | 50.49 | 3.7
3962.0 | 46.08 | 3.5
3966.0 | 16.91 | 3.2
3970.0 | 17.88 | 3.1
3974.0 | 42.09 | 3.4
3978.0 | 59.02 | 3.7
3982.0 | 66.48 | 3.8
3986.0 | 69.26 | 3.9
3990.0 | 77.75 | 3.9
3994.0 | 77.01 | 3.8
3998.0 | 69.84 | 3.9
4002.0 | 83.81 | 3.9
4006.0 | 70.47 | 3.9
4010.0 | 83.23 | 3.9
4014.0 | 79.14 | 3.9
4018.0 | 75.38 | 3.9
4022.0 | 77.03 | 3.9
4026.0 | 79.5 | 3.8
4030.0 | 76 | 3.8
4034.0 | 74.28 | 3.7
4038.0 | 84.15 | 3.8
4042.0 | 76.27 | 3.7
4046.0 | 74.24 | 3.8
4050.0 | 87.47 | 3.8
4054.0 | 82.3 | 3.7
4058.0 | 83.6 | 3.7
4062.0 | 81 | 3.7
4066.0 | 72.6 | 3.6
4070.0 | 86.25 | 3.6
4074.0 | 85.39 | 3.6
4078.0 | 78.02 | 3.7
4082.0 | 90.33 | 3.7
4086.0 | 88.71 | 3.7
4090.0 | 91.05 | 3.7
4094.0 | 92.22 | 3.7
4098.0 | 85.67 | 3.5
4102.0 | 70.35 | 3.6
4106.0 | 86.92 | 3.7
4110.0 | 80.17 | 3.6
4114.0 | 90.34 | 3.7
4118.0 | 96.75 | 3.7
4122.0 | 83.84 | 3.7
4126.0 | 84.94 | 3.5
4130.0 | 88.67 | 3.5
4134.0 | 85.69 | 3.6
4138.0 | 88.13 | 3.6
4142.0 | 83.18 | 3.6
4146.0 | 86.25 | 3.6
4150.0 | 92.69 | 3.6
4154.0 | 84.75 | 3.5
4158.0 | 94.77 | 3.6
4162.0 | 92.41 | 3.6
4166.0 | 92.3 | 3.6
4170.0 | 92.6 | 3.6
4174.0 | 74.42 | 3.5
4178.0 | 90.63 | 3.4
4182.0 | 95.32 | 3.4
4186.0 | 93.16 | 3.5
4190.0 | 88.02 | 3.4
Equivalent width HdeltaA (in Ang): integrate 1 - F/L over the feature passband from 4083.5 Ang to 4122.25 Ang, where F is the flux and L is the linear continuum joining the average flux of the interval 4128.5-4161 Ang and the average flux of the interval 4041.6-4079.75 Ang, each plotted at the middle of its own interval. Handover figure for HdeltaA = -1.0 Ang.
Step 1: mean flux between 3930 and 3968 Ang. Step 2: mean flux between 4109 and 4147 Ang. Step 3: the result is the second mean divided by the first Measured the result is 2.39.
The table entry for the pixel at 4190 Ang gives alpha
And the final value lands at 88.02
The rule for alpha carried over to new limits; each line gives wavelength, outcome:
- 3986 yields 69.26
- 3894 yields 53.48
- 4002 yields 83.81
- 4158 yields 94.77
